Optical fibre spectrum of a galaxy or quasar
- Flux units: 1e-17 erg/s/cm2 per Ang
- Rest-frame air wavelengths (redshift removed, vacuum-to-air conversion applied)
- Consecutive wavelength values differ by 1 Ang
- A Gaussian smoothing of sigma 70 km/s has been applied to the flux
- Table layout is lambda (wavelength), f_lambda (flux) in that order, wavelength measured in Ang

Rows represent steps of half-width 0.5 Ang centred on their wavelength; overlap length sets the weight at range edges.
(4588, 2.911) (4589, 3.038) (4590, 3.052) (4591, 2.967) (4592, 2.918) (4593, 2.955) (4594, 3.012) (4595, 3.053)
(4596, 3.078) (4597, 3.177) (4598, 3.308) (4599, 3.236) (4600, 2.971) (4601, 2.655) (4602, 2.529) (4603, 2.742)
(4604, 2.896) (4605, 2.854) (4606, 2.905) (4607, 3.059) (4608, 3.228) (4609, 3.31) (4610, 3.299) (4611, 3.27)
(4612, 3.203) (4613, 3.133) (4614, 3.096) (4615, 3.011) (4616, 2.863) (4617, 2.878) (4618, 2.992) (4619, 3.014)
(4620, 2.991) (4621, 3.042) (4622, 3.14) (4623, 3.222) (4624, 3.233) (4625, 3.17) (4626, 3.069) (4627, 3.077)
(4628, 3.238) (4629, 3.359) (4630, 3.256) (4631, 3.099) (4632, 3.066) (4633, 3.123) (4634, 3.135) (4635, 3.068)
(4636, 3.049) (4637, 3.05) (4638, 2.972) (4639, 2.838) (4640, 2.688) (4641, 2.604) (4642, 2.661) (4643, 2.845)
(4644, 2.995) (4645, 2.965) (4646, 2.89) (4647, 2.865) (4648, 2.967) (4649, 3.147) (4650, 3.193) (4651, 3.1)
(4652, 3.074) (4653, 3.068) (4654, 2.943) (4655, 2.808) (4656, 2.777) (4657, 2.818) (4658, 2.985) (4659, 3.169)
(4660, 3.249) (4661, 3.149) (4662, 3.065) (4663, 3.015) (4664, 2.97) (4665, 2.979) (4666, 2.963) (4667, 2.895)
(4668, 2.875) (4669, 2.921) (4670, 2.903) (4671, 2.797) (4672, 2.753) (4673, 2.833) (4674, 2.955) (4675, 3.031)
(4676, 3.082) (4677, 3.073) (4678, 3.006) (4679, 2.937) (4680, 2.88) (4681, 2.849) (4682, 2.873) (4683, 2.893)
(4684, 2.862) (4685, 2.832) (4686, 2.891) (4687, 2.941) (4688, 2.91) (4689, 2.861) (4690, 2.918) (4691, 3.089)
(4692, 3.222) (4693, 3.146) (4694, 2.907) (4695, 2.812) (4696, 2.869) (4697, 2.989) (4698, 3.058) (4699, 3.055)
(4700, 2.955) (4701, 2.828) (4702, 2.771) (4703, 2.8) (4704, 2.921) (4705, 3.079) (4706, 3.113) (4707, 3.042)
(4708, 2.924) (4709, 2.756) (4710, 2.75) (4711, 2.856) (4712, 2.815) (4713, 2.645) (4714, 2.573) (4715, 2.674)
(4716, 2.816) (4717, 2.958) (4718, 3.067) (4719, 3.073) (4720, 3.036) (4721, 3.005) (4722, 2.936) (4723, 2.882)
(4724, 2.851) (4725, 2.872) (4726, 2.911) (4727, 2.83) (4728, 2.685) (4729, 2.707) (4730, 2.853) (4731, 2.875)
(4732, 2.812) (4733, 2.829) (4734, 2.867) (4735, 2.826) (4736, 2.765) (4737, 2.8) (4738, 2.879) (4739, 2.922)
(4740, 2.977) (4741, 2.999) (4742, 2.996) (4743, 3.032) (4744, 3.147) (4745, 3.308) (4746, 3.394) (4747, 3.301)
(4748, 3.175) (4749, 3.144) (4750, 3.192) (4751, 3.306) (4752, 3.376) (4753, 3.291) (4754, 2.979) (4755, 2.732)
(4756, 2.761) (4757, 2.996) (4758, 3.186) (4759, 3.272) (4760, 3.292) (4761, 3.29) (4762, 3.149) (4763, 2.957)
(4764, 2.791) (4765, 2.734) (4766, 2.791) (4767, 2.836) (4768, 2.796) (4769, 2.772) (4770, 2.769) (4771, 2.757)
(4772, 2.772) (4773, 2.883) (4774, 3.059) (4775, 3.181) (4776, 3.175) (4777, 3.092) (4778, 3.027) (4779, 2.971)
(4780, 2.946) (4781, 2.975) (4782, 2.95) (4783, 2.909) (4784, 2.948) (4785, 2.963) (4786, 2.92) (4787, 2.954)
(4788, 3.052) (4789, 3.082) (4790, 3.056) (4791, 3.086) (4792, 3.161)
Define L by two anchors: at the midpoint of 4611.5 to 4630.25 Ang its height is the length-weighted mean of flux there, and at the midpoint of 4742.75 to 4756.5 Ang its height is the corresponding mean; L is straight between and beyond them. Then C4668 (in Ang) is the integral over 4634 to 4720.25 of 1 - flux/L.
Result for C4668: 5.3 Ang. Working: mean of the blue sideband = 3.1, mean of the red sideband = 3.15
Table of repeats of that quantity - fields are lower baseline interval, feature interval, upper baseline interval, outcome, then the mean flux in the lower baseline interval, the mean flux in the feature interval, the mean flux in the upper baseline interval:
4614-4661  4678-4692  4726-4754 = 0.4 Ang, 3.02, 2.92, 3.01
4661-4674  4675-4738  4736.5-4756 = 2.3 Ang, 2.92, 2.9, 3.09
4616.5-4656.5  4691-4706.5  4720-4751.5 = 0.1 Ang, 3.02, 2.97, 2.97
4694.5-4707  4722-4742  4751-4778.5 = 0.8 Ang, 2.94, 2.86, 3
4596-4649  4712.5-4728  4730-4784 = 0.7 Ang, 3.03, 2.87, 3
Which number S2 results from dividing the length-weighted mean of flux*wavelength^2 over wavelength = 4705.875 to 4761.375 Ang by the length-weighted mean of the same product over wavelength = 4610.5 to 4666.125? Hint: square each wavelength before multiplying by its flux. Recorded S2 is 1.02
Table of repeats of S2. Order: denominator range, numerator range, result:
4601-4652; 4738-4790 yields 1.06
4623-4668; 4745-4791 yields 1.06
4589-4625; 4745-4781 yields 1.07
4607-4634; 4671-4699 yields 0.97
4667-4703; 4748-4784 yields 1.06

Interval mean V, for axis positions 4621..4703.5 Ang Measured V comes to 2.98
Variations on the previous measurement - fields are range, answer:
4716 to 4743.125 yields 2.89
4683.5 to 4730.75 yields 2.9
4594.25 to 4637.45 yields 3.07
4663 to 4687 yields 2.92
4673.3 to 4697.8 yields 2.95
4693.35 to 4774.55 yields 2.94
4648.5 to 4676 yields 2.98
